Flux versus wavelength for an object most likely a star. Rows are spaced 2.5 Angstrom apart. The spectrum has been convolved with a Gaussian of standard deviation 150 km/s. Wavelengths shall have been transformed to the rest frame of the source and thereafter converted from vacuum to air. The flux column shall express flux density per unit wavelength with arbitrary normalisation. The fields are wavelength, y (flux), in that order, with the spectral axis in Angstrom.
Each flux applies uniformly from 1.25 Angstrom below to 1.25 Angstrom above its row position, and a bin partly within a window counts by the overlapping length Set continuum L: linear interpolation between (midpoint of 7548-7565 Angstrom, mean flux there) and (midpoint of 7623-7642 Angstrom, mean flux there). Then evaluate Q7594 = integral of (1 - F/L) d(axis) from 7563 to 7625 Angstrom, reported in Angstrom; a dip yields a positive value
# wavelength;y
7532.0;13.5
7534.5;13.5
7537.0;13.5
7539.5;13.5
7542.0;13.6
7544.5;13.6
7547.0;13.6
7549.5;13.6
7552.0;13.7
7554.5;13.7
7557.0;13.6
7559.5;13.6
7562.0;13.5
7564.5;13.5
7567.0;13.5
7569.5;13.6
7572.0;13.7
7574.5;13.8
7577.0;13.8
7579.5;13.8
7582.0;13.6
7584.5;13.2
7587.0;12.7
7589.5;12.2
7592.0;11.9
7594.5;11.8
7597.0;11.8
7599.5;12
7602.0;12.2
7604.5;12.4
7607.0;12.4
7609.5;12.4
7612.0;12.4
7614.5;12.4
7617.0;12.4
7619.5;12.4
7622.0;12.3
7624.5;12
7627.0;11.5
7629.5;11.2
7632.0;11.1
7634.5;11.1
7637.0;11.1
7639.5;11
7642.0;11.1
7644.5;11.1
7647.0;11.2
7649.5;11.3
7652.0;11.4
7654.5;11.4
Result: -1.4 Angstrom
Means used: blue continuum 13.6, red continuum 11.3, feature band 12.7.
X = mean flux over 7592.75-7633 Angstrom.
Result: 12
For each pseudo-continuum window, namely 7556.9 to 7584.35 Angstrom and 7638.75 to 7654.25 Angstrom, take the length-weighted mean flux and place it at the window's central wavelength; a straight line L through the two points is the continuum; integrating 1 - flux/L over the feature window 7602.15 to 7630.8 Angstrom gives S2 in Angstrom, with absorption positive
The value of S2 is 0.0 Angstrom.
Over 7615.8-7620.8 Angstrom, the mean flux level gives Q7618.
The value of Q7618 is 12.4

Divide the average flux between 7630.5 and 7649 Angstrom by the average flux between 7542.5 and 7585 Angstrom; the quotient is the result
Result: 0.8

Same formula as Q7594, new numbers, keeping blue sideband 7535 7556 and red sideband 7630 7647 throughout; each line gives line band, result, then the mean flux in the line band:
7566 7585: -1.27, 13.6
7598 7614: -0.44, 12.3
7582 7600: 0.07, 12.3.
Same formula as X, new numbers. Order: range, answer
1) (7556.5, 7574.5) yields 13.6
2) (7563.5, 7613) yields 12.8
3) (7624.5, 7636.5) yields 11.3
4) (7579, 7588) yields 13.3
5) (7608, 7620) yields 12.4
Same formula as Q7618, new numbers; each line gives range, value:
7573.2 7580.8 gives 13.8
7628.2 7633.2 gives 11.2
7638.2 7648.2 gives 11.1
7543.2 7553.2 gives 13.6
